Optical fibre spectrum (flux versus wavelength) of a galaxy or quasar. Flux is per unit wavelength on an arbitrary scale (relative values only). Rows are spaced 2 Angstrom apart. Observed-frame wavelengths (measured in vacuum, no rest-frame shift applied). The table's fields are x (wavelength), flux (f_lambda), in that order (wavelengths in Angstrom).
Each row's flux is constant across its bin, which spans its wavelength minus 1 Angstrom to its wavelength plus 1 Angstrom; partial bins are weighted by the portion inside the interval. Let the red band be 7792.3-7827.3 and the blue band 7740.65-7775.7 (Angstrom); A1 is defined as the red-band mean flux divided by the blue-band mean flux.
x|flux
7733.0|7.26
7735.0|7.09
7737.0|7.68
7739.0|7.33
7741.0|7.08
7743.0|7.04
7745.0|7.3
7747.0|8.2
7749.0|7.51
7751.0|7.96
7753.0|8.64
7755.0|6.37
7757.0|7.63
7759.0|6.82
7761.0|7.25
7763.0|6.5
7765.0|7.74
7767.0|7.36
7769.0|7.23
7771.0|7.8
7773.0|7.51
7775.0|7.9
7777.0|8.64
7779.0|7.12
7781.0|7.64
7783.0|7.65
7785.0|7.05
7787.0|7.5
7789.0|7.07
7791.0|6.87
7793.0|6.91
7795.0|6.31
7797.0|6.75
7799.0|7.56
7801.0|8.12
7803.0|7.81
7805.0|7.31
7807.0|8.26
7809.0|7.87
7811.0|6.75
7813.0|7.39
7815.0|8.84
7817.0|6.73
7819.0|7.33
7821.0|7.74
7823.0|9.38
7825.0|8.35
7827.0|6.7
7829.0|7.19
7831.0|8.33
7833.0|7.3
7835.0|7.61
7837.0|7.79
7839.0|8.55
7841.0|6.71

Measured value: 1.02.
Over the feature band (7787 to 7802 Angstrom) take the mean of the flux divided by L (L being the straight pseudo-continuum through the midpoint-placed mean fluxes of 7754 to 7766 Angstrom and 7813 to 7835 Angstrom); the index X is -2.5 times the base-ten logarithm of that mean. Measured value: 0.05 mag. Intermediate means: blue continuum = 7.05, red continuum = 7.76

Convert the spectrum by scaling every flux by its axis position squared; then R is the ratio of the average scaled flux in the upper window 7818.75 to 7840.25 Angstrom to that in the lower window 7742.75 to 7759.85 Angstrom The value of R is 1.06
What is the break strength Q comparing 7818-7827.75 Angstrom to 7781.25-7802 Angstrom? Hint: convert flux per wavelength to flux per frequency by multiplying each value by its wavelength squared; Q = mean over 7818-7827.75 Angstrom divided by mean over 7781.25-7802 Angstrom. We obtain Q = 1.1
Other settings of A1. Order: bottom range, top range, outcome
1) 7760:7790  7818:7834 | 1.04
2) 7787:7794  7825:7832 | 1.07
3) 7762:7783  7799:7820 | 1.01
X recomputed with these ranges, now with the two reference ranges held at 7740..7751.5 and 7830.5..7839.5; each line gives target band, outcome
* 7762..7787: 0.015 mag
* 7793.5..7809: 0.038 mag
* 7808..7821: 0.038 mag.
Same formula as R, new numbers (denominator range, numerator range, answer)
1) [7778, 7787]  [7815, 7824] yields 1.08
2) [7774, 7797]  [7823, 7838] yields 1.07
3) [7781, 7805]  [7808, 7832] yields 1.07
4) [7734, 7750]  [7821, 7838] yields 1.08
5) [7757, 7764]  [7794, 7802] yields 1.04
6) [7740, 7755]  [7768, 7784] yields 1.02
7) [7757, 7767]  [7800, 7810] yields 1.11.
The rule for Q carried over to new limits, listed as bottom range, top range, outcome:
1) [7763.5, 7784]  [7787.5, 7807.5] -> 0.96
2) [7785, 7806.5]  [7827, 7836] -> 1.05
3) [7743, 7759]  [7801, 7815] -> 1.03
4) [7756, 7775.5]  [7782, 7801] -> 0.98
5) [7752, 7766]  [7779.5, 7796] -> 0.99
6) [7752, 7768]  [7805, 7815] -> 1.07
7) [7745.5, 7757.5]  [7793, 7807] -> 0.97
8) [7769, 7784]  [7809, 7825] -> 1.02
